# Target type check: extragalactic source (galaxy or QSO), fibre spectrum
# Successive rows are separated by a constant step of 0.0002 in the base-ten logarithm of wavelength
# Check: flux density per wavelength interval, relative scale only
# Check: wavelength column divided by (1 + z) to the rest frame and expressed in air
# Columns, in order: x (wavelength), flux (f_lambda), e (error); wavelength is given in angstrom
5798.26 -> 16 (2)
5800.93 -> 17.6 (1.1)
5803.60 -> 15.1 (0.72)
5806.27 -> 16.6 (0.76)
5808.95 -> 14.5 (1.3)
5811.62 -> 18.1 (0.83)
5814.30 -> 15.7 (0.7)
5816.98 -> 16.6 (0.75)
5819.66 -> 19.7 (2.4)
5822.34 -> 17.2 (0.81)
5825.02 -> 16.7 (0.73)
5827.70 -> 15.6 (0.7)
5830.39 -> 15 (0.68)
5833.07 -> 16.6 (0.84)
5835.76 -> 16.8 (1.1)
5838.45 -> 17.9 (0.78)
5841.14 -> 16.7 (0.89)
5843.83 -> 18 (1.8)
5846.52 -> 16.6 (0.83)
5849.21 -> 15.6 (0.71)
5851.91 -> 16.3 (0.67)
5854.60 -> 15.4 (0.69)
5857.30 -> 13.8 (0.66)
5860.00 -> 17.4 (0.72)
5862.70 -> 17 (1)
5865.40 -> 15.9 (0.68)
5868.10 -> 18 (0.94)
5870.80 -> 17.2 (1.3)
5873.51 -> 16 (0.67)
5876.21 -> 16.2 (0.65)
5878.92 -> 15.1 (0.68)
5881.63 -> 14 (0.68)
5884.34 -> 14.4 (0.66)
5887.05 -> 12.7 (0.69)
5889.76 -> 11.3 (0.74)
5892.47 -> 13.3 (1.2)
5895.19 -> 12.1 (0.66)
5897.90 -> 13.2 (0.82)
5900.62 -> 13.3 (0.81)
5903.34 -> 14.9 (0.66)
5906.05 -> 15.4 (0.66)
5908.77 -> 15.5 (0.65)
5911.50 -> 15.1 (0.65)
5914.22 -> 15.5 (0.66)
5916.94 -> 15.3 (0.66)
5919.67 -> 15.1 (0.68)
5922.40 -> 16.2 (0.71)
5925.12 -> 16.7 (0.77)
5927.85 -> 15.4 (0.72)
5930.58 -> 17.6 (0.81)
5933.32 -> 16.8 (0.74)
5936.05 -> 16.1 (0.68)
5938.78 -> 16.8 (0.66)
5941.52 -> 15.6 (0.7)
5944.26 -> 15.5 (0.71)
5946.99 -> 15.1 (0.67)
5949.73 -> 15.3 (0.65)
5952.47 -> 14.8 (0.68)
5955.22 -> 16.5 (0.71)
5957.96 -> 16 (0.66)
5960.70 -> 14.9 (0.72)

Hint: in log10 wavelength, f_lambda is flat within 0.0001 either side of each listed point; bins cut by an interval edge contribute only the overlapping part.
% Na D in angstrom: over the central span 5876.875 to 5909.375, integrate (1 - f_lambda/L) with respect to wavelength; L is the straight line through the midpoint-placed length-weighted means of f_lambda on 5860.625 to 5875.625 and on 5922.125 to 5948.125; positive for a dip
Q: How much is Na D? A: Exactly 5.5 angstrom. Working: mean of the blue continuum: 16.8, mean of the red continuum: 16.2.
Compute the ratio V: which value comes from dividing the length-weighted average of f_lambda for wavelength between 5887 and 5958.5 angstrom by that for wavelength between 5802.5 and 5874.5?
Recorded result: 0.9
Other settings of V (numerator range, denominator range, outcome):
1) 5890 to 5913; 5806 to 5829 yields 0.83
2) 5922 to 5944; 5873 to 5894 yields 1.17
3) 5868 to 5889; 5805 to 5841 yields 0.91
